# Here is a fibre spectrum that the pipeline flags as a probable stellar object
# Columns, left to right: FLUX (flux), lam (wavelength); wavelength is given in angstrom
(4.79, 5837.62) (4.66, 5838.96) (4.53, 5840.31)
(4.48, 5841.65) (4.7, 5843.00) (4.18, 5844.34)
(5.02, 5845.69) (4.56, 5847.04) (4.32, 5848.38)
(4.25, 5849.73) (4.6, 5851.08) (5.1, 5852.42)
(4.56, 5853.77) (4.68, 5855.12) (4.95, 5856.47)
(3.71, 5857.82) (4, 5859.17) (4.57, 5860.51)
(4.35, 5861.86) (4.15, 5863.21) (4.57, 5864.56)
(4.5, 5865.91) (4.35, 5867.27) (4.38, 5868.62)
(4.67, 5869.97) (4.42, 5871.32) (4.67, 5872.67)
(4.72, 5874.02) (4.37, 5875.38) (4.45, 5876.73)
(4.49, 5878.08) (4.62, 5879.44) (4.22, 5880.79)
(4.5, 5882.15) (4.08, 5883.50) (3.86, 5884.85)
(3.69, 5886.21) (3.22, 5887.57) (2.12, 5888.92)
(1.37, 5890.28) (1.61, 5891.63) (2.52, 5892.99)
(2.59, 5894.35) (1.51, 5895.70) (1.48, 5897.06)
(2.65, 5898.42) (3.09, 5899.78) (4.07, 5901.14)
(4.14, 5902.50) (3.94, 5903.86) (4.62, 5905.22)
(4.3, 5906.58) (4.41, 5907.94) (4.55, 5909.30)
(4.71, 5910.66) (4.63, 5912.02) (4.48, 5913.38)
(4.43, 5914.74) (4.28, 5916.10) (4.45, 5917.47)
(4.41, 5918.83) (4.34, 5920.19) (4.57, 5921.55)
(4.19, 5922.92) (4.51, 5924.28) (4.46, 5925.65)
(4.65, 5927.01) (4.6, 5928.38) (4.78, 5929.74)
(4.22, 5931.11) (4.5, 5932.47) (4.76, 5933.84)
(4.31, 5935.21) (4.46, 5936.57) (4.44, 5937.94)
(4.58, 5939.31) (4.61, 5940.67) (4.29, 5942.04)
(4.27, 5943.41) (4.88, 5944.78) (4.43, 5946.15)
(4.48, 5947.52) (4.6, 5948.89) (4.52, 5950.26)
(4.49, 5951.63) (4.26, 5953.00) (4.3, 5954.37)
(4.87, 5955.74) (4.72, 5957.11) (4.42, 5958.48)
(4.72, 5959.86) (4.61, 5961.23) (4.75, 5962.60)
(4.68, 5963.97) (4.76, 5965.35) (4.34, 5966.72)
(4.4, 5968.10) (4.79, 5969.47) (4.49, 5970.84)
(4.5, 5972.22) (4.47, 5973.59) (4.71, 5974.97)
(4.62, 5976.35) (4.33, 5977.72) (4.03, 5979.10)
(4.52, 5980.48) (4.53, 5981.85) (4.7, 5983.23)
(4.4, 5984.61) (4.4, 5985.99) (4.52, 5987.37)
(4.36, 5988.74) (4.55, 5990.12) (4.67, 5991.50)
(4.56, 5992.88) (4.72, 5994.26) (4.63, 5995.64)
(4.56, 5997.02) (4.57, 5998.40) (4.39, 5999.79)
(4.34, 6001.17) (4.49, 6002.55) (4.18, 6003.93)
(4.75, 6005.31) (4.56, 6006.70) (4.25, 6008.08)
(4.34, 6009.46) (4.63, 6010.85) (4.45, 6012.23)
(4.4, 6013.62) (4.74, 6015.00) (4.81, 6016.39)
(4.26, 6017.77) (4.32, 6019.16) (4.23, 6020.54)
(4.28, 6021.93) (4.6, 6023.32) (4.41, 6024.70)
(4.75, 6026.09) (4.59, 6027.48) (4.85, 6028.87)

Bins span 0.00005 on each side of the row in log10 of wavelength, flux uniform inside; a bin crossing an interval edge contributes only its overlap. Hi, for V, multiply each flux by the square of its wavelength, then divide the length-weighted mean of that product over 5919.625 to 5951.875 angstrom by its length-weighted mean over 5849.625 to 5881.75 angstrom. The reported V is 1.0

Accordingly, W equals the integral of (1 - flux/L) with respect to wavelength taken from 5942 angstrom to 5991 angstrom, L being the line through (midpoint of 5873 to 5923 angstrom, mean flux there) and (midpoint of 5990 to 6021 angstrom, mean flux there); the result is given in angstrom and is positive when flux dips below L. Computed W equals -3.4 angstrom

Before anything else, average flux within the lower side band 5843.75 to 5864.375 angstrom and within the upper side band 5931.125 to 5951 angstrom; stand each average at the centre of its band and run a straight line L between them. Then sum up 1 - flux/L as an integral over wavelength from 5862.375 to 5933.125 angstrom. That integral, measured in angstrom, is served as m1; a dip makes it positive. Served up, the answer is 7.9 angstrom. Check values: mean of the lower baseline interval 4.47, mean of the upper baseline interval 4.5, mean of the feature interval 3.98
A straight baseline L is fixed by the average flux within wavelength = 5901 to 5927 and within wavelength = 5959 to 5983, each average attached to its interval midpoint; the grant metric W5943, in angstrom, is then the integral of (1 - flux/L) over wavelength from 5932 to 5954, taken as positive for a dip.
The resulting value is -0.1 angstrom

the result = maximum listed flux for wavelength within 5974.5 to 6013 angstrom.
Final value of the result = 4.75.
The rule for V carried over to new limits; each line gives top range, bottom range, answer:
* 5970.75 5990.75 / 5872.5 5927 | 1.20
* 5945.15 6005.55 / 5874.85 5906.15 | 1.39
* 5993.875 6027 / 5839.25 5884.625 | 1.05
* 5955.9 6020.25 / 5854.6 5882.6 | 1.06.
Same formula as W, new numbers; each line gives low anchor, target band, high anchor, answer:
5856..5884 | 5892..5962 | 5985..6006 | 3.96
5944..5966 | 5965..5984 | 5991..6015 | 0.20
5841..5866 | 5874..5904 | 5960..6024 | 7.82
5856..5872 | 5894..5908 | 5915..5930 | 3.53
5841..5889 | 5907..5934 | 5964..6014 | -0.40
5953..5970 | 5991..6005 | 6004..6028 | 0.02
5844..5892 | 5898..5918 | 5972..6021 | 0.35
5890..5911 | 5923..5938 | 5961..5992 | -3.06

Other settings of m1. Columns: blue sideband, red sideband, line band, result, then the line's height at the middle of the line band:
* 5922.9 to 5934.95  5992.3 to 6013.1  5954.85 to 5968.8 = -0.3 angstrom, 4.51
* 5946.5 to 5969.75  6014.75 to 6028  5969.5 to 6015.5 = 0.3 angstrom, 4.52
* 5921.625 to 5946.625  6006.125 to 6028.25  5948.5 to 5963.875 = -0.3 angstrom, 4.49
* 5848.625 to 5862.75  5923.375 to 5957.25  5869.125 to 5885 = 0.1 angstrom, 4.48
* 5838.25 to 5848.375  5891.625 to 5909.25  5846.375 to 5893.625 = -1.3 angstrom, 3.96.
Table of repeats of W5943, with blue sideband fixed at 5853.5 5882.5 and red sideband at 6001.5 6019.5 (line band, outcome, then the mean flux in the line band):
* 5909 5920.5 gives -0.1 angstrom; 4.48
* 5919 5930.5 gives -0.1 angstrom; 4.51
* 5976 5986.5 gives 0.1 angstrom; 4.44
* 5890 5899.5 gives 5.2 angstrom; 2.03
